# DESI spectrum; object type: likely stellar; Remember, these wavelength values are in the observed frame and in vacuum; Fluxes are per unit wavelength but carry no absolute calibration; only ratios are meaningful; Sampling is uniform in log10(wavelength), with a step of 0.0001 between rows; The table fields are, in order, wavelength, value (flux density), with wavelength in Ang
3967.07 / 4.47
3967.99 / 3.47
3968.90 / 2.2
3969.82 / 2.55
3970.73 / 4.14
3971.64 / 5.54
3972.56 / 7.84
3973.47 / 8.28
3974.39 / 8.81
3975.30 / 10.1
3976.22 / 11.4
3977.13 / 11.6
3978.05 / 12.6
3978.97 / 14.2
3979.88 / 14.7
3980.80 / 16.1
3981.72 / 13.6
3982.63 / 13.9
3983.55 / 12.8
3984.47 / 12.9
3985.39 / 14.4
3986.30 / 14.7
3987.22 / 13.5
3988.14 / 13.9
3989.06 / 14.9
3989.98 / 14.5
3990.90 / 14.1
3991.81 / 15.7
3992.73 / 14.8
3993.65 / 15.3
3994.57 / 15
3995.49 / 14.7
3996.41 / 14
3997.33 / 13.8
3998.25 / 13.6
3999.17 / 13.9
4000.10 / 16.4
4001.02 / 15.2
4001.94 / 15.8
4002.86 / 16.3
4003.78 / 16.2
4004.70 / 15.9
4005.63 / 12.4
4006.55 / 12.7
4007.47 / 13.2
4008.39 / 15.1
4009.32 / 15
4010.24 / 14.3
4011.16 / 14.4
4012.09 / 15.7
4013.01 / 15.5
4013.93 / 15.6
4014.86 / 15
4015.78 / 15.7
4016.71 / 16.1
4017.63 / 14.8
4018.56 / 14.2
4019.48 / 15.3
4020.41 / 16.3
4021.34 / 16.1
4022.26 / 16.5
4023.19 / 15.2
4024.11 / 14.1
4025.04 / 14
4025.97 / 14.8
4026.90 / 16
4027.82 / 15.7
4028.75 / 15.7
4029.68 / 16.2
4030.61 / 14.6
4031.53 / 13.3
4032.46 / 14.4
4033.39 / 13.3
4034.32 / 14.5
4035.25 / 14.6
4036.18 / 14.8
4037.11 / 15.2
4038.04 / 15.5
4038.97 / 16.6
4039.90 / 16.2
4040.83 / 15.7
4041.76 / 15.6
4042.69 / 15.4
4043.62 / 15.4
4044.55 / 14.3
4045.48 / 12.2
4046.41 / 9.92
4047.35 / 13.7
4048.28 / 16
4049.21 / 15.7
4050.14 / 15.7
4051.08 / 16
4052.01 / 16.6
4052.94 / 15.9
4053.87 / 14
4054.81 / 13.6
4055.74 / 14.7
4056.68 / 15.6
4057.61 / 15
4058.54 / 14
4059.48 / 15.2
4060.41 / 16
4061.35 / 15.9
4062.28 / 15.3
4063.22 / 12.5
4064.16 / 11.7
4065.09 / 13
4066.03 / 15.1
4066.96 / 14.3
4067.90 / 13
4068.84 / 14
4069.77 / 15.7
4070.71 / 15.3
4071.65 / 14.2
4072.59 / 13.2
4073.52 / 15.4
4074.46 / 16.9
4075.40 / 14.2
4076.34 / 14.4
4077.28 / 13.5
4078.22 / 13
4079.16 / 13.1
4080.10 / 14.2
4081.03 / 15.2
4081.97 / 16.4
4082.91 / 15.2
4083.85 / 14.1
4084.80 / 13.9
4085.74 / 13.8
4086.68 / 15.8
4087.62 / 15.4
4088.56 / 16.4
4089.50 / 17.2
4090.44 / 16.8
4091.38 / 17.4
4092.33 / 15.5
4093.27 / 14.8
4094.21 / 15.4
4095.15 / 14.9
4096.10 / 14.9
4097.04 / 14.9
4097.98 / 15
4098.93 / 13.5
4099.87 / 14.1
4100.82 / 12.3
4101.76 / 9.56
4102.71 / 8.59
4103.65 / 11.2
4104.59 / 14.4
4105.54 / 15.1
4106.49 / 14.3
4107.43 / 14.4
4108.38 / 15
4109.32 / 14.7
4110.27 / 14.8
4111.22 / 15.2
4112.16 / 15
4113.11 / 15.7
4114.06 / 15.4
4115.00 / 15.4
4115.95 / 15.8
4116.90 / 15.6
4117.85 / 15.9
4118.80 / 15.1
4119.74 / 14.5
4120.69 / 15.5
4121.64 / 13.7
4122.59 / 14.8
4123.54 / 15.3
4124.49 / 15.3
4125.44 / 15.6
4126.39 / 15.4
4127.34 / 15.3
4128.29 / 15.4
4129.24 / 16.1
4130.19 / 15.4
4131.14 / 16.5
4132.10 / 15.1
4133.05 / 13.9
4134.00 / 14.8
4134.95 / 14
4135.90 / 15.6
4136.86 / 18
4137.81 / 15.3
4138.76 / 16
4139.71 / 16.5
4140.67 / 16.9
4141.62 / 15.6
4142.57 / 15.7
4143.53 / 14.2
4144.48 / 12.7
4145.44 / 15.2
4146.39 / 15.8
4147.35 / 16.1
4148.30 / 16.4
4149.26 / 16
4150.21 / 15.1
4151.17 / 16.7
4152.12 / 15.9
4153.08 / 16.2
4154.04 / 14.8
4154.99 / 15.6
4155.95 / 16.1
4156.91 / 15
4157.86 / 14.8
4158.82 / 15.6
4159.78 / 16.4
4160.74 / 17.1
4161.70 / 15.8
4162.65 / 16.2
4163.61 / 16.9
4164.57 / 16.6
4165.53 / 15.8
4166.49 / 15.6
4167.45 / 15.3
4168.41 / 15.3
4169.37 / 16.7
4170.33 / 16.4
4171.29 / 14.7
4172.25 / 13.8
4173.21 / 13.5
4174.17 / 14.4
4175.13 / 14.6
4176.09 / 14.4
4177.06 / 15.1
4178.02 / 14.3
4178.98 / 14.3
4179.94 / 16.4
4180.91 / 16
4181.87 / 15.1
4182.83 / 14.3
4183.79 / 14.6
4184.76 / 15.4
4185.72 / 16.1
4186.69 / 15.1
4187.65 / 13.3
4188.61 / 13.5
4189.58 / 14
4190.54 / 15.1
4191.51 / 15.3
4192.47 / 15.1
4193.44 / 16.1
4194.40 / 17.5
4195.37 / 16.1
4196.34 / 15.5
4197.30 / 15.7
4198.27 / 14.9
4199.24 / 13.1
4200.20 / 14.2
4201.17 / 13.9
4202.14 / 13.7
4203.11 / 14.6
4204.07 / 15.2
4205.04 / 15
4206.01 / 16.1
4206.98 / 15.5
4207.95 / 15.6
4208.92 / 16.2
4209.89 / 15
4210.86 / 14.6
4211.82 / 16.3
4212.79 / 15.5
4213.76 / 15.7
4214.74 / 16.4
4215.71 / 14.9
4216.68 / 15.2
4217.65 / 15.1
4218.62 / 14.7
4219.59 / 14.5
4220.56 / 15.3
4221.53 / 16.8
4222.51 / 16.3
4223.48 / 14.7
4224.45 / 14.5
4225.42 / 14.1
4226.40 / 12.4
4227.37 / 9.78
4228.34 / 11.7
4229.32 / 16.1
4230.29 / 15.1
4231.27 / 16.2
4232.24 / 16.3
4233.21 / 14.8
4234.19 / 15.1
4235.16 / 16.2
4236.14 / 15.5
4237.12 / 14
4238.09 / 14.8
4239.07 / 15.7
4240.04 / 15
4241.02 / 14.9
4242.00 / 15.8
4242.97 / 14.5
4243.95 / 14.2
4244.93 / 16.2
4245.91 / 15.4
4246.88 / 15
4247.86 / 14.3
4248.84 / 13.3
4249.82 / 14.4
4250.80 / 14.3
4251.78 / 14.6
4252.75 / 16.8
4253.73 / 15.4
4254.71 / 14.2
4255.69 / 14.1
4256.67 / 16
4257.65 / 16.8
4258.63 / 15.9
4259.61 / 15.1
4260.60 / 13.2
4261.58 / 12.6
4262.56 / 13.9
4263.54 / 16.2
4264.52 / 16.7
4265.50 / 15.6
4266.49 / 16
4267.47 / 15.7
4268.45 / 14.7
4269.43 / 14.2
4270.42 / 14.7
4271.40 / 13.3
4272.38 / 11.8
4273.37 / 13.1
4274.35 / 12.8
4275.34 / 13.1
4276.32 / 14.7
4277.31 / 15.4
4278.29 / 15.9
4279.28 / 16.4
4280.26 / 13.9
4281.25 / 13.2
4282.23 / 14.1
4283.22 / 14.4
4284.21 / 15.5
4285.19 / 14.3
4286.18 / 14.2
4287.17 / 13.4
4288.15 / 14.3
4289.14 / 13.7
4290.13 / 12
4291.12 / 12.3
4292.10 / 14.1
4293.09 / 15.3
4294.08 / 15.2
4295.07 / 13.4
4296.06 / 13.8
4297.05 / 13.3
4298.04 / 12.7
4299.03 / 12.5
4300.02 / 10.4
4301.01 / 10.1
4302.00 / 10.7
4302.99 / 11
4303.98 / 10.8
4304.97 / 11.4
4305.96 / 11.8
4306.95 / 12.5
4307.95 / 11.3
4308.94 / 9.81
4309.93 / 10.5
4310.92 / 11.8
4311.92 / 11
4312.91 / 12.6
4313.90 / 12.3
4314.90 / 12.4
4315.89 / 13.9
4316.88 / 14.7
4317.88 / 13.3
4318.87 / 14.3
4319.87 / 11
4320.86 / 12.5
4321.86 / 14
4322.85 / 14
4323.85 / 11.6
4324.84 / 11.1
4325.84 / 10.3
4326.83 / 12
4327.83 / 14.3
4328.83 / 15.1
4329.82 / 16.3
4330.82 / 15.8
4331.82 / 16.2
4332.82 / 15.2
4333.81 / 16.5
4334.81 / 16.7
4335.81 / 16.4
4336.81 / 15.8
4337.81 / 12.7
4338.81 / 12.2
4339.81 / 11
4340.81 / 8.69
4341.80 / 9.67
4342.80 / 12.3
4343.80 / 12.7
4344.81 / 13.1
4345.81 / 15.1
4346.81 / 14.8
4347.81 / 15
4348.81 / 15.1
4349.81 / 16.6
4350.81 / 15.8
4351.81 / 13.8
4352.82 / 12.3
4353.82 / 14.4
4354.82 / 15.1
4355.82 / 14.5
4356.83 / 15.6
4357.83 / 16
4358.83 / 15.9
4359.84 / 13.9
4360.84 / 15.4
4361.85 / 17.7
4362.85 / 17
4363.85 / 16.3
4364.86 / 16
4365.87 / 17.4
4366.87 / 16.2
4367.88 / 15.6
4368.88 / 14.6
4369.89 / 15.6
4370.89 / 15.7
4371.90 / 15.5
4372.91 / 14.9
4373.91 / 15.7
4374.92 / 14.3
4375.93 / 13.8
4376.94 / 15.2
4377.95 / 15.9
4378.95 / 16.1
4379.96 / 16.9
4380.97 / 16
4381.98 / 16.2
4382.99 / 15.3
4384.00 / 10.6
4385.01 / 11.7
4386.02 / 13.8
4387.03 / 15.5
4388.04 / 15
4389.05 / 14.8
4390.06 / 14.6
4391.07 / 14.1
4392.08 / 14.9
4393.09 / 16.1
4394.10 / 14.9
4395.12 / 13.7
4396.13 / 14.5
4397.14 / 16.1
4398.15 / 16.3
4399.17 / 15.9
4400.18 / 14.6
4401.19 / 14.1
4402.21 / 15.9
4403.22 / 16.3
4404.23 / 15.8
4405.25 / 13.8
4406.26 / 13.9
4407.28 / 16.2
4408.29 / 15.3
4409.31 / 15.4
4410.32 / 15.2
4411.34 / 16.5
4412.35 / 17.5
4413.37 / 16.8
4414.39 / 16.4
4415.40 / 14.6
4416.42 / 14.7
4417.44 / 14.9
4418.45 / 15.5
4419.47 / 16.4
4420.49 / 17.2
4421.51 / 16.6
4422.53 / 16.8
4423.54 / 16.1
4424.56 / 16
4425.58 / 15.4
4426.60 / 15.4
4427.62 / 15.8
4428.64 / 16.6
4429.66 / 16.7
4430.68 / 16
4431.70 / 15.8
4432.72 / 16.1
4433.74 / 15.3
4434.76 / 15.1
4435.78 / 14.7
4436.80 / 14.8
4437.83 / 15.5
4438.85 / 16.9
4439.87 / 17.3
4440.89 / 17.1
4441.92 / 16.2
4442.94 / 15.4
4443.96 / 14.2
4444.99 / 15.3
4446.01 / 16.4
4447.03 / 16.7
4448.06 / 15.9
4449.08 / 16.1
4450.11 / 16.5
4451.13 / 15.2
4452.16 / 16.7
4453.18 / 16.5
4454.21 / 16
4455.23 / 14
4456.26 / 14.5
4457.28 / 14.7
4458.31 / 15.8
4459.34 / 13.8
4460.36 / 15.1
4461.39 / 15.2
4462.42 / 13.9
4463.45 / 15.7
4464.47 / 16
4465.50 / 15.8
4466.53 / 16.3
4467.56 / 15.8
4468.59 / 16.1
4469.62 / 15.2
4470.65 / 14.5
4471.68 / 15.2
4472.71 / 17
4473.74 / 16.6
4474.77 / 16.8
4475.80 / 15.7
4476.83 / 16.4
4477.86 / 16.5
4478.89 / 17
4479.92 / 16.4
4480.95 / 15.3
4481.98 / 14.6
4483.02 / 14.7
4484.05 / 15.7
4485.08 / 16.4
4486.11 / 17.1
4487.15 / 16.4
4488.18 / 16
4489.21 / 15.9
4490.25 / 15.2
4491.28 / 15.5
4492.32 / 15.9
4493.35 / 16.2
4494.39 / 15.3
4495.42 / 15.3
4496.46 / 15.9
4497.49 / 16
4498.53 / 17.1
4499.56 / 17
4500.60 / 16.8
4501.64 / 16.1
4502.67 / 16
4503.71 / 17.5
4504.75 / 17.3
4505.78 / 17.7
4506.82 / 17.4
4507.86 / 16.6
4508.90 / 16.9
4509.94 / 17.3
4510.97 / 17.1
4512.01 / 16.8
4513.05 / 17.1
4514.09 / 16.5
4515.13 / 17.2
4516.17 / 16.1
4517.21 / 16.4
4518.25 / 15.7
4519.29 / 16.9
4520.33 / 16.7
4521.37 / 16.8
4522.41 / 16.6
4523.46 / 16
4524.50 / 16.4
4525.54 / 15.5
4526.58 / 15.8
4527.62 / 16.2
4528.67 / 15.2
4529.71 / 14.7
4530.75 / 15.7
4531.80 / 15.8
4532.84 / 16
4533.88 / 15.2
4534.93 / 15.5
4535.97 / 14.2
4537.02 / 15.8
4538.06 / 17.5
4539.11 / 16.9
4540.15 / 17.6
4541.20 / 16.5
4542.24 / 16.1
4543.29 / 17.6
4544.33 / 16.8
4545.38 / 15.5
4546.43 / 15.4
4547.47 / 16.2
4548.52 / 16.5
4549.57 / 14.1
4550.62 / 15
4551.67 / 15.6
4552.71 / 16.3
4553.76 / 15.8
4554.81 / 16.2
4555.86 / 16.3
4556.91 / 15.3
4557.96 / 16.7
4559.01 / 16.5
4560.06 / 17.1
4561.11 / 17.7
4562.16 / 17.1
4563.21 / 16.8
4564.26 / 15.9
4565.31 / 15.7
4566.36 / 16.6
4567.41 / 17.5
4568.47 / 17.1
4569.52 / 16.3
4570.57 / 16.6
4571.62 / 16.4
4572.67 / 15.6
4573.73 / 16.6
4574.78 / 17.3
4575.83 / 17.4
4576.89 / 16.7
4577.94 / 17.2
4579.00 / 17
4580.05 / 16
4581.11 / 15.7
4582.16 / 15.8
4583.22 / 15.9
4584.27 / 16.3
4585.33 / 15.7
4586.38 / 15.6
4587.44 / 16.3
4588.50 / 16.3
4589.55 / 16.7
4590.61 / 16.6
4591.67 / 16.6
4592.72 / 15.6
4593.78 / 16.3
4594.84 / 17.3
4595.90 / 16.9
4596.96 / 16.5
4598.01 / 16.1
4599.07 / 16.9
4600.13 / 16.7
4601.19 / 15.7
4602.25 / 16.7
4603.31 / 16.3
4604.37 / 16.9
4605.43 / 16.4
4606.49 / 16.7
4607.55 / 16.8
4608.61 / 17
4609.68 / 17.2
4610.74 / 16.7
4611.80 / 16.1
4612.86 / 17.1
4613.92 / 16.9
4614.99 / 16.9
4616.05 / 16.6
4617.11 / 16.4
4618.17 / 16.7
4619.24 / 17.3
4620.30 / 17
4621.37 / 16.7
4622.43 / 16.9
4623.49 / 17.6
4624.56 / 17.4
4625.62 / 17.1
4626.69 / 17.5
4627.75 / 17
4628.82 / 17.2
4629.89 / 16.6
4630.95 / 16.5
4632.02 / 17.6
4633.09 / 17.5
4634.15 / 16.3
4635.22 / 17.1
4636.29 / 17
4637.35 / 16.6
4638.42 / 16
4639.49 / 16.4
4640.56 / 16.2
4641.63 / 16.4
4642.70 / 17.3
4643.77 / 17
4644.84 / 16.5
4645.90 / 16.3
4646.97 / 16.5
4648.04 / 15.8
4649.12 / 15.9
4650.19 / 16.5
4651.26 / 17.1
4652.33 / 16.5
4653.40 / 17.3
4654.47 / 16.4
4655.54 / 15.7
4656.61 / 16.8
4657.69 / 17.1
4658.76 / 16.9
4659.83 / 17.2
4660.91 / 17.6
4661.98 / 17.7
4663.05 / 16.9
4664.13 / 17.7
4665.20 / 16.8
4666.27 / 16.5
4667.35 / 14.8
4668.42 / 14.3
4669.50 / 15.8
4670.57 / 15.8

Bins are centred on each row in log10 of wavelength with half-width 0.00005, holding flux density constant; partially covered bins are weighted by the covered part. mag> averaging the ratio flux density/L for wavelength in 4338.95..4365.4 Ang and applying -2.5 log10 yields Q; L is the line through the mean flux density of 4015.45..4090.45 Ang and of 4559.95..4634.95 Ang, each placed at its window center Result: 0.11 mag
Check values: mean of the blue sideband 14.9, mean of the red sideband 16.7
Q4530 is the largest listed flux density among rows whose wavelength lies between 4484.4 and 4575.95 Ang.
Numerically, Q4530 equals 17.7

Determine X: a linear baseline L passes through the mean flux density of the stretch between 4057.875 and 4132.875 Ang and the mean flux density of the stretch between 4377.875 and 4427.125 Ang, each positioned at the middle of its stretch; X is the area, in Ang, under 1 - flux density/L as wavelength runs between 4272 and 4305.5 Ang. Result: 3.9 Ang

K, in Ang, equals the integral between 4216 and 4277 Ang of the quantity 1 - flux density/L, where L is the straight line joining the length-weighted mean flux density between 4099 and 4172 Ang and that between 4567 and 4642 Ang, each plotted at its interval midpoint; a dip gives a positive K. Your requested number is 3.1 Ang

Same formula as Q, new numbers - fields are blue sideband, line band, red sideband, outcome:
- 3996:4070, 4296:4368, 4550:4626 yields 0.16 mag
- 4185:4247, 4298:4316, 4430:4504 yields 0.31 mag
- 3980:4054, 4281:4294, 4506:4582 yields 0.12 mag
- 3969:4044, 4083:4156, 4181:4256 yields -0.04 mag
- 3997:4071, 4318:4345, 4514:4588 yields 0.17 mag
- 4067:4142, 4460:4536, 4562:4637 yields 0.01 mag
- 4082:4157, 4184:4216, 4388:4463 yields 0.00 mag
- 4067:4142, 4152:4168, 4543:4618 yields -0.06 mag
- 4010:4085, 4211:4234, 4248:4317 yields -0.07 mag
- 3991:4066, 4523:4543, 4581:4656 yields 0.03 mag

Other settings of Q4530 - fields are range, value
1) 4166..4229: 17.5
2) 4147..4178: 17.1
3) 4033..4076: 16.9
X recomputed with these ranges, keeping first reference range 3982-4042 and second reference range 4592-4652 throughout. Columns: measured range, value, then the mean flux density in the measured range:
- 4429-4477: 1.5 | 15.7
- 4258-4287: 2.1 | 14.5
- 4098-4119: 1.4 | 14.1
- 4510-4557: 0.9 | 16.1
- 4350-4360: 0.7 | 14.8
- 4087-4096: -0.5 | 15.9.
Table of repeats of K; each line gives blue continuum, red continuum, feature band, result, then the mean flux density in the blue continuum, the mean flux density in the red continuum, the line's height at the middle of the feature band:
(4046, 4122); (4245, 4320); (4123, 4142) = -1.6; 14.6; 13.7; 14.4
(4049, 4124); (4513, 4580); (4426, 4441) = 0.0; 14.7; 16.3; 15.9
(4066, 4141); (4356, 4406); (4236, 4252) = 0.3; 14.9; 15.2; 15.1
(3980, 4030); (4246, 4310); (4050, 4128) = -0.9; 14.8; 13.8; 14.5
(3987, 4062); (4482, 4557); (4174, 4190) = 0.6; 14.9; 16.2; 15.3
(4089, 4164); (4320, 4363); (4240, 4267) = -0.8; 15.2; 14.1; 14.6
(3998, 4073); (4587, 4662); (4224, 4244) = 1.1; 14.8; 16.7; 15.5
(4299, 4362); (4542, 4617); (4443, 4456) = -0.8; 13.3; 16.4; 14.8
